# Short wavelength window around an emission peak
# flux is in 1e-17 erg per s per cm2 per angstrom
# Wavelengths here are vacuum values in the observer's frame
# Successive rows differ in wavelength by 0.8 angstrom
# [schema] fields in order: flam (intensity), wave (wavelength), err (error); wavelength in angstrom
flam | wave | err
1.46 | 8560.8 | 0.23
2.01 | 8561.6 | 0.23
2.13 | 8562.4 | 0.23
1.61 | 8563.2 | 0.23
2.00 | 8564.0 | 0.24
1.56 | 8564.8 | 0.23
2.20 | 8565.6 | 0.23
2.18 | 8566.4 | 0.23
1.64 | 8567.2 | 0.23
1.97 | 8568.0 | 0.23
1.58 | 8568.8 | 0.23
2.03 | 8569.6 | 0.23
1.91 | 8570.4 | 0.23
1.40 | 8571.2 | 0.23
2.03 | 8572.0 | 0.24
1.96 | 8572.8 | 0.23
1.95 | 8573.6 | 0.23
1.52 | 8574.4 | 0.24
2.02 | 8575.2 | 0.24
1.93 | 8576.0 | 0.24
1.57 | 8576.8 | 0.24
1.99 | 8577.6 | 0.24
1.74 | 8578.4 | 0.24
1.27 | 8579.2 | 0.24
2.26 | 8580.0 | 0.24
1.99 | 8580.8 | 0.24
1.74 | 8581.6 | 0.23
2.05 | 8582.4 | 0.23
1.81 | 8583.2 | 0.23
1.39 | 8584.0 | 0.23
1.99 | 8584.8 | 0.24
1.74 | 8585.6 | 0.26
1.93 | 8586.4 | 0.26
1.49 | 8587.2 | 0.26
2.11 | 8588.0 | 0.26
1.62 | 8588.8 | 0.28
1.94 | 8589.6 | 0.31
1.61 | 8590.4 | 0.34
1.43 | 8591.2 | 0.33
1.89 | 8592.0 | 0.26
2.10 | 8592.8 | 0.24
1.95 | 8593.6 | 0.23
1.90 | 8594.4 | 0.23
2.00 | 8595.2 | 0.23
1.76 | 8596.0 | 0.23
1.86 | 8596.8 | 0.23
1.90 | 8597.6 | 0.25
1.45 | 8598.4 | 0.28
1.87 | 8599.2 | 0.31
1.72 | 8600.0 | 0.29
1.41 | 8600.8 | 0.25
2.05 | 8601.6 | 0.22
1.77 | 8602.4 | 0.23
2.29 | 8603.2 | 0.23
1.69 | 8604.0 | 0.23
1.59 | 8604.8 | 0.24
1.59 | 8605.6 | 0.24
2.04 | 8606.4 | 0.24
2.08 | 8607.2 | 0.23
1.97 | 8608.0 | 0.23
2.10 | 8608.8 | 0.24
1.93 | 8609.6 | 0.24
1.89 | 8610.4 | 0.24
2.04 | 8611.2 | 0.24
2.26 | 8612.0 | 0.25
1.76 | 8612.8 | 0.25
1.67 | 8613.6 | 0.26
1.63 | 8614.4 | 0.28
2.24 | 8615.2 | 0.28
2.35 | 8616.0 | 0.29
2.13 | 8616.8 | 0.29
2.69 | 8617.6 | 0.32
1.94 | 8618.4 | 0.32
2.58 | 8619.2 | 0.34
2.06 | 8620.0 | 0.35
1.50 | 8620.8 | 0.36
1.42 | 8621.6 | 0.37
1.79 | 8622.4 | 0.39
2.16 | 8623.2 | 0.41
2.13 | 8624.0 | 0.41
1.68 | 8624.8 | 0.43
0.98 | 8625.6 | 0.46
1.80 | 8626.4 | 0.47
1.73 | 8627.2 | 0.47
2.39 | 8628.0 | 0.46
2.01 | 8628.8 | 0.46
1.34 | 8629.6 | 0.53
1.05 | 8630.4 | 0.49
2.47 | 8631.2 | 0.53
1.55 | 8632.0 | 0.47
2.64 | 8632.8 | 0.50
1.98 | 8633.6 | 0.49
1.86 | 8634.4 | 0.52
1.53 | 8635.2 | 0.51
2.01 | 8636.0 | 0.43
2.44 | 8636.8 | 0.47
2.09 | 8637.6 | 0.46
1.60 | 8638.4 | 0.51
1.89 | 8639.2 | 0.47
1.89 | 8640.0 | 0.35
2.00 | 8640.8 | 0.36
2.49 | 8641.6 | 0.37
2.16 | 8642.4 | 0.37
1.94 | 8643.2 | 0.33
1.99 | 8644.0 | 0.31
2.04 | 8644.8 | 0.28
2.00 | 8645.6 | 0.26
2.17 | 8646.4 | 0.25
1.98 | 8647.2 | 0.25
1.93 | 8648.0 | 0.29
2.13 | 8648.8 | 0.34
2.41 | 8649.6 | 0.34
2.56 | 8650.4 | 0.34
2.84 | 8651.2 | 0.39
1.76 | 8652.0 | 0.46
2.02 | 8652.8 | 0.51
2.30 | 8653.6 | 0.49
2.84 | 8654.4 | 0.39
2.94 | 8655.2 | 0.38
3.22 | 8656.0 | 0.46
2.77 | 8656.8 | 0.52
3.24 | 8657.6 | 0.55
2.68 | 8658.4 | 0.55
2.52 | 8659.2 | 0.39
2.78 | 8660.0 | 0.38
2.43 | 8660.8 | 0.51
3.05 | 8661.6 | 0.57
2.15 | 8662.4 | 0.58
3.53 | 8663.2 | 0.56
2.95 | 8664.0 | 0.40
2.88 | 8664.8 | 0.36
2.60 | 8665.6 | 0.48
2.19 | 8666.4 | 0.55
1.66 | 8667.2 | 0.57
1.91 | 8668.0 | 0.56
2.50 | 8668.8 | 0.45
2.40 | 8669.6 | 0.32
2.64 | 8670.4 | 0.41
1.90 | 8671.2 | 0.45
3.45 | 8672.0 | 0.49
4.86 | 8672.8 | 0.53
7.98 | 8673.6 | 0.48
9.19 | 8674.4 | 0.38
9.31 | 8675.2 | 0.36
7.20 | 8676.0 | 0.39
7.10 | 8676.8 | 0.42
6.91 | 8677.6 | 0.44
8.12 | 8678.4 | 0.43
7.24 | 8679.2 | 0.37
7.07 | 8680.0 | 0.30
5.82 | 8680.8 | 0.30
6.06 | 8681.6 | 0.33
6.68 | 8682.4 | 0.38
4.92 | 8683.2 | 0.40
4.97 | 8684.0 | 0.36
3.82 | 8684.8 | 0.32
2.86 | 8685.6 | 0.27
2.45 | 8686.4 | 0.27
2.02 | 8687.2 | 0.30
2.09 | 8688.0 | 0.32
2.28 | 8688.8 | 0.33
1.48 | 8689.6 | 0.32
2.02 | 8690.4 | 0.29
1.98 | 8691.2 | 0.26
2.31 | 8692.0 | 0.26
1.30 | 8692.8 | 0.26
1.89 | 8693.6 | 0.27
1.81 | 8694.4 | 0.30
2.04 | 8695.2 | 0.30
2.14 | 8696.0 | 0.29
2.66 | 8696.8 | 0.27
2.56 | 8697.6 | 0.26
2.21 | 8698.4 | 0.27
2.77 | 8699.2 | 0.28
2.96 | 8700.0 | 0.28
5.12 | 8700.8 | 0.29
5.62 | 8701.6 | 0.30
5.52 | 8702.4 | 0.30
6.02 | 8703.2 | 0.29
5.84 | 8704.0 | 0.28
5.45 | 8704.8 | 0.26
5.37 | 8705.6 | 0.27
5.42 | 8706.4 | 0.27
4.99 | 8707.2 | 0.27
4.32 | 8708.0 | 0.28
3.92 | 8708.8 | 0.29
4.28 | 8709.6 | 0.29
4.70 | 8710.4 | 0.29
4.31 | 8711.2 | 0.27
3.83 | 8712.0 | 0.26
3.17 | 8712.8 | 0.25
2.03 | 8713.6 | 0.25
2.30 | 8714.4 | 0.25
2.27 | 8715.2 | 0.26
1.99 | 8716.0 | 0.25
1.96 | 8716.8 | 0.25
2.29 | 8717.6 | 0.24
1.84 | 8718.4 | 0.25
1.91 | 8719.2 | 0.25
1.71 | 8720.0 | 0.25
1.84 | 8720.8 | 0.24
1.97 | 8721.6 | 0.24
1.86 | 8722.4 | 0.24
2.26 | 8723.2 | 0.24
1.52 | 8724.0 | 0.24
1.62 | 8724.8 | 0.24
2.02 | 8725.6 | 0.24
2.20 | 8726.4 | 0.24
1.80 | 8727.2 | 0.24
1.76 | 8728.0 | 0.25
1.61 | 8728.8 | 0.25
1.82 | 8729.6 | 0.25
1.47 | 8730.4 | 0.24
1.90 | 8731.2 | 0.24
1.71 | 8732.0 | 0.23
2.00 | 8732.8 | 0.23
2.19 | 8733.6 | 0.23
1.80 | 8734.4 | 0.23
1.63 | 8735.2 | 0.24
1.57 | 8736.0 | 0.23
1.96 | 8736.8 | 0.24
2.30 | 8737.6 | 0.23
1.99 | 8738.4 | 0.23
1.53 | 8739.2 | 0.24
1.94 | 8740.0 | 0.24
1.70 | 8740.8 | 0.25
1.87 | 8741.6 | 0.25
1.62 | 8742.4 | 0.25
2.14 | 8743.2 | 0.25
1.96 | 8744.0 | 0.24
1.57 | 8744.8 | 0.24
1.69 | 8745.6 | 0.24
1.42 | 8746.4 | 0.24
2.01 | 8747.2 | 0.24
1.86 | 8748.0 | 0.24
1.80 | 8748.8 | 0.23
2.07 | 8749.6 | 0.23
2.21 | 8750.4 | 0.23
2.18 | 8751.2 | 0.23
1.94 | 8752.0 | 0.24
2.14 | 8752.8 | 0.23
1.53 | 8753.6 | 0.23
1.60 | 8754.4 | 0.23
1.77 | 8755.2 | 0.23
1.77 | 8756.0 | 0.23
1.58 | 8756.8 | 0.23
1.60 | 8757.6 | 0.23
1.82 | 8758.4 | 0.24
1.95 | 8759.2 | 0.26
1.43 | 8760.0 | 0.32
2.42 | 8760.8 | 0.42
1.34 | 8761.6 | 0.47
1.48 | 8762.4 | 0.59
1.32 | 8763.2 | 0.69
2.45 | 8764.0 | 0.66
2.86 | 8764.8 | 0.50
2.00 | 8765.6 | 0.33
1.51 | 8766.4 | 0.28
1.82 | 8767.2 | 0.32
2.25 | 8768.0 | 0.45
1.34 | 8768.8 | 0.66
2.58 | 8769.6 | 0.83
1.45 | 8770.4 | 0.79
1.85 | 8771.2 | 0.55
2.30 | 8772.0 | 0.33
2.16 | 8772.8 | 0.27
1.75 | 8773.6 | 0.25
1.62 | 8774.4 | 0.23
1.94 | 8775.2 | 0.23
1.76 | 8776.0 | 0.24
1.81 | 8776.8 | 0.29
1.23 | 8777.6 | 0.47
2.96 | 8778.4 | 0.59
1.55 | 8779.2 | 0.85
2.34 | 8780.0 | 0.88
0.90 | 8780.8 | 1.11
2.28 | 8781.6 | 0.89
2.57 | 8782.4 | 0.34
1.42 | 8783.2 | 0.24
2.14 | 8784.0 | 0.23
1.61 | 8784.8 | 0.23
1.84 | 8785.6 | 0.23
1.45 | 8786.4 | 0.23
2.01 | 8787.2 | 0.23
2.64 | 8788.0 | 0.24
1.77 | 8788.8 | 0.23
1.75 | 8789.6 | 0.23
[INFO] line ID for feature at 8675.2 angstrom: H-alpha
